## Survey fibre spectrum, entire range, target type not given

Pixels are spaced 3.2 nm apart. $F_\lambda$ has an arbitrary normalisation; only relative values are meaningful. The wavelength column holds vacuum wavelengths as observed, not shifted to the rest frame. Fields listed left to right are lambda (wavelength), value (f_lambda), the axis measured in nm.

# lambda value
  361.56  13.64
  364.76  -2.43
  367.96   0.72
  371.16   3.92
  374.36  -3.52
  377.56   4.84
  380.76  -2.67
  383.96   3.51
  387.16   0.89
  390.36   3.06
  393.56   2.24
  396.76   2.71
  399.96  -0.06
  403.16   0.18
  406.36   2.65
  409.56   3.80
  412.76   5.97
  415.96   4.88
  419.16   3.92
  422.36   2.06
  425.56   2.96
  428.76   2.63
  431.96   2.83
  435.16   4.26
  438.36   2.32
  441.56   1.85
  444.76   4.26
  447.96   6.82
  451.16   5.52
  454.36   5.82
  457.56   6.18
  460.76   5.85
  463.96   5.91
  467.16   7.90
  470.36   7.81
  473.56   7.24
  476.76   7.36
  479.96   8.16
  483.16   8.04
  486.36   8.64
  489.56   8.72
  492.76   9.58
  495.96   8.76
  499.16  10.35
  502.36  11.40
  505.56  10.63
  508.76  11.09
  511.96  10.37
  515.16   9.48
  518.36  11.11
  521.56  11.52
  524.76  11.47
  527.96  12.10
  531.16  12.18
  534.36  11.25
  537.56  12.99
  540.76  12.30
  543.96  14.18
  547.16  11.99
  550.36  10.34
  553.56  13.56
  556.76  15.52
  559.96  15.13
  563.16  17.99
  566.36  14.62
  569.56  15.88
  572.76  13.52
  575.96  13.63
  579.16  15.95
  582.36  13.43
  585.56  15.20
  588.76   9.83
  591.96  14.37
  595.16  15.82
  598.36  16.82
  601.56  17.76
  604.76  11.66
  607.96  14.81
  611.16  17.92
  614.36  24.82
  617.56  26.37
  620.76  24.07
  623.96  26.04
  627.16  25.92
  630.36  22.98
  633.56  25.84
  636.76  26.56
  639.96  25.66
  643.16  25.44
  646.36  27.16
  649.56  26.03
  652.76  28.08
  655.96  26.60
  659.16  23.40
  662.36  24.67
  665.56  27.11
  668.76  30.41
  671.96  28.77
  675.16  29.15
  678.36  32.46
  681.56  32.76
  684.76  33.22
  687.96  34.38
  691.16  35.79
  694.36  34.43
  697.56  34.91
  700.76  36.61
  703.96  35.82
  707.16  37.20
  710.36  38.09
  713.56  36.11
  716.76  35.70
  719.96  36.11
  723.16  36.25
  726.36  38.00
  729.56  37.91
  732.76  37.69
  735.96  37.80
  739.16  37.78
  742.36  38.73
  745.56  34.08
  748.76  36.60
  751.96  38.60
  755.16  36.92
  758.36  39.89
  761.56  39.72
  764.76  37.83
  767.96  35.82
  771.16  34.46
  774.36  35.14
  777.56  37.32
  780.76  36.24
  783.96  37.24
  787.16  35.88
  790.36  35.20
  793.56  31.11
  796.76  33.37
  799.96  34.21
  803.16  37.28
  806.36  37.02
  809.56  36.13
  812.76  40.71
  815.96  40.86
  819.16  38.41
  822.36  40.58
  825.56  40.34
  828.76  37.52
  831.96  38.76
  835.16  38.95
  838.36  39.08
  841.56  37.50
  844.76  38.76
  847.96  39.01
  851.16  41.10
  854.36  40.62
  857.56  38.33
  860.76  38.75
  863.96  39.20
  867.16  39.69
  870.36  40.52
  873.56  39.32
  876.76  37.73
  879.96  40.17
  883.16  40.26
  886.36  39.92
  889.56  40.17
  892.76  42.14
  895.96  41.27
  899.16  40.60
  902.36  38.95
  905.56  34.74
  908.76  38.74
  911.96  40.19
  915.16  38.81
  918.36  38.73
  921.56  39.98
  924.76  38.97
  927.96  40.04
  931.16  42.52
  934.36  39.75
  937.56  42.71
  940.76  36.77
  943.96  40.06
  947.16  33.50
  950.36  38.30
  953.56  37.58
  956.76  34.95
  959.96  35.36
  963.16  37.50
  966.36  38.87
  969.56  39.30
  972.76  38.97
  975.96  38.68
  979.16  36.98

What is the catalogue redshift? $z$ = 0.535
